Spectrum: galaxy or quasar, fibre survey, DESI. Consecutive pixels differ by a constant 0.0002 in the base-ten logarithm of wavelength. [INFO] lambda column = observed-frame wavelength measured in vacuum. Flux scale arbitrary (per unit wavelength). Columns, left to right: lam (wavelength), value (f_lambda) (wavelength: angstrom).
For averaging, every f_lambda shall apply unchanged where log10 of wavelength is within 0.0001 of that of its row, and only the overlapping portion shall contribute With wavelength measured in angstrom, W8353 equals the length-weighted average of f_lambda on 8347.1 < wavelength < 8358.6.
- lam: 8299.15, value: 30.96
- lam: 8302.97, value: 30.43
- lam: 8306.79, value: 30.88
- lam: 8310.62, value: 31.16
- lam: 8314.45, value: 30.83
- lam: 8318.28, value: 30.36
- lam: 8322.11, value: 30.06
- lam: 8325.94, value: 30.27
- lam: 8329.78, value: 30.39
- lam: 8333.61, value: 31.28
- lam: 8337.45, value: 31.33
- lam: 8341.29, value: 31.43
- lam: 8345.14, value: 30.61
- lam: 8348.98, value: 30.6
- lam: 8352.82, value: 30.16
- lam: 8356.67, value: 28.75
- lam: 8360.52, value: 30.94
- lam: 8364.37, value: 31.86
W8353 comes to 29.8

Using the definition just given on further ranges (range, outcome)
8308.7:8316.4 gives 31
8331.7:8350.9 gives 31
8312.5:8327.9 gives 30.4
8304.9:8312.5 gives 31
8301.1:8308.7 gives 30.7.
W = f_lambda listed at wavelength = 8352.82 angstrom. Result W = 30.16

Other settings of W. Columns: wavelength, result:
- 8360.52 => 30.94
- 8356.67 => 28.75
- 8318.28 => 30.36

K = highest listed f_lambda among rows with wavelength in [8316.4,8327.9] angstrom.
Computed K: 30.36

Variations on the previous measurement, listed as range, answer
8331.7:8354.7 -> 31.43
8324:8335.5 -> 31.28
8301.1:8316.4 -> 31.16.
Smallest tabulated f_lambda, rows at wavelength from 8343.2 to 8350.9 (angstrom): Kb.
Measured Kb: 30.6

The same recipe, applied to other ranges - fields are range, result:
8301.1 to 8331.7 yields 30.06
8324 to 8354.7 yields 30.16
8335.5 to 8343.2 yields 31.33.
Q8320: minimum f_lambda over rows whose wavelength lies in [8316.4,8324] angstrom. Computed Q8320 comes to 30.06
